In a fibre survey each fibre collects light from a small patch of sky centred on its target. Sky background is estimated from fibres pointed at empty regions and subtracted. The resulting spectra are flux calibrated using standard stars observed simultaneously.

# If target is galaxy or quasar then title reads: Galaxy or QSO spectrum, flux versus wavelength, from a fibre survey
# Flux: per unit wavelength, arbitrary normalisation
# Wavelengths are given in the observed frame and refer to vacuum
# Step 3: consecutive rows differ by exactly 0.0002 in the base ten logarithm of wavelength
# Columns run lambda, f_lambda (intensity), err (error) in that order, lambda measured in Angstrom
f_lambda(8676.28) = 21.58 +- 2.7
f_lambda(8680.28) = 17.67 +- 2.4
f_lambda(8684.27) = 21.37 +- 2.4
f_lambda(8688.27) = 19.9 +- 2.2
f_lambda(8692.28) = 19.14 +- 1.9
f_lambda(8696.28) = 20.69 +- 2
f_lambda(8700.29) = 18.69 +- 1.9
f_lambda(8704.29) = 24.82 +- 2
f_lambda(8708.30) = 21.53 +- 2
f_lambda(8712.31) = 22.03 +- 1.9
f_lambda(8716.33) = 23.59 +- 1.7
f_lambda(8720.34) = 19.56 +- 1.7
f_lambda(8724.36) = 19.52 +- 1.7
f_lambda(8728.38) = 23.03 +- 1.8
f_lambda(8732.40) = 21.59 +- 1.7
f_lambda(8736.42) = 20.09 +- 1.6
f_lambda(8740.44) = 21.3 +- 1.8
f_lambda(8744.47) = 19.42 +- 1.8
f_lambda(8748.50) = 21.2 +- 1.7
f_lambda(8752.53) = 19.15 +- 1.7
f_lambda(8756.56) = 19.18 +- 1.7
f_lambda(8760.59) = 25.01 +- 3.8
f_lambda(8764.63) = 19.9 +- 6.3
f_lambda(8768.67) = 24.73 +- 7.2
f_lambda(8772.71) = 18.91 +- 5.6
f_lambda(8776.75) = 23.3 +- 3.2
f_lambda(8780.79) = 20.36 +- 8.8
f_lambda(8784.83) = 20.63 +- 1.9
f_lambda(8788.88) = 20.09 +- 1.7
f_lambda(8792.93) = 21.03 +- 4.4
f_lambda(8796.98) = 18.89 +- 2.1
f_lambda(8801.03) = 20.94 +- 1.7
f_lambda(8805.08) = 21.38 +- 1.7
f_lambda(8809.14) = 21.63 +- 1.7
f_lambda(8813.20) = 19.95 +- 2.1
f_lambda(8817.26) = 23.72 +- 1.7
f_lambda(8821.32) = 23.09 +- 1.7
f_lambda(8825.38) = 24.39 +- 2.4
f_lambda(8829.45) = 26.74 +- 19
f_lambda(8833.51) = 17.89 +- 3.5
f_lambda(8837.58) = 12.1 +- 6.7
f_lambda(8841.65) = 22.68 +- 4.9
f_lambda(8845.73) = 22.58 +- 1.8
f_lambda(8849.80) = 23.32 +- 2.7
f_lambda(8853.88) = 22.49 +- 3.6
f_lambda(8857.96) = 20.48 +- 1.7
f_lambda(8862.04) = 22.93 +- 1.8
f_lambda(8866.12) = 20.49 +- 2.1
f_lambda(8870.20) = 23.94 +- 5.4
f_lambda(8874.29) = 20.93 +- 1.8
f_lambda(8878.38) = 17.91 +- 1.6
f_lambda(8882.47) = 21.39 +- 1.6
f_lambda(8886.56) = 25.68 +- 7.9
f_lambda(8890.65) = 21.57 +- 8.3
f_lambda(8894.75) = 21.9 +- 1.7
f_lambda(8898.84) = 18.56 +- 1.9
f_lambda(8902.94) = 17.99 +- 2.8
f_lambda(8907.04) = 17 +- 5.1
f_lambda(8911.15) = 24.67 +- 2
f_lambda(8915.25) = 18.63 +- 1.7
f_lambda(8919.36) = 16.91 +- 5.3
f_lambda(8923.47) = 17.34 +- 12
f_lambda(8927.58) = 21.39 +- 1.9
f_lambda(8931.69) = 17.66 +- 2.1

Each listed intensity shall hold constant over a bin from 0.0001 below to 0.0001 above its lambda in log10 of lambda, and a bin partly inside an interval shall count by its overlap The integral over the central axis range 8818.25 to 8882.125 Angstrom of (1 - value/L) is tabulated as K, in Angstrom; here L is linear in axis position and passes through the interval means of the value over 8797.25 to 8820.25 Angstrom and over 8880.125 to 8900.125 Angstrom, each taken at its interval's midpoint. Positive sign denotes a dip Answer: 0.4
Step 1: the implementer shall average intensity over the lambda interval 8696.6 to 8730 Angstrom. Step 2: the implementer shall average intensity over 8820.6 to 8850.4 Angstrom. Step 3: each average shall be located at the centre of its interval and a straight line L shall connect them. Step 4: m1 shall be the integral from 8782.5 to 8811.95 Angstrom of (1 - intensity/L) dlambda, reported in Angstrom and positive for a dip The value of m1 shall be 1.2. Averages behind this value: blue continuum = 21.5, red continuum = 21.5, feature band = 20.6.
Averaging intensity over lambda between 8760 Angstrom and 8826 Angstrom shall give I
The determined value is 21.5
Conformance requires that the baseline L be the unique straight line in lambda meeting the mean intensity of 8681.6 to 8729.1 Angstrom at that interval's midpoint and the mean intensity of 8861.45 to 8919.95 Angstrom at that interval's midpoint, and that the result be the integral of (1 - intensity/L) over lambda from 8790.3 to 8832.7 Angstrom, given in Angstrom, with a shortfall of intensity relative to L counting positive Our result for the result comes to -2.3 Angstrom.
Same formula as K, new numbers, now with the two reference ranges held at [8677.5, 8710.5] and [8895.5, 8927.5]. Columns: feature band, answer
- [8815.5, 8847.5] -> -3.3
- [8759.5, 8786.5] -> -2.4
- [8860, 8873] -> -2.0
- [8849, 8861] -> -1.6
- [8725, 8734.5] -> -0.8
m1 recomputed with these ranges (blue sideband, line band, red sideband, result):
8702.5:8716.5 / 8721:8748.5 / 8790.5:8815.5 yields 1.8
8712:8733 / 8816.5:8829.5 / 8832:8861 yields -2.3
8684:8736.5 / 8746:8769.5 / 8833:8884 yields -0.3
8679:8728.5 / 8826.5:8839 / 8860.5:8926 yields 0.6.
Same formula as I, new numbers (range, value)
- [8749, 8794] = 21.1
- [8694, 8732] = 21.5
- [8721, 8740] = 21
